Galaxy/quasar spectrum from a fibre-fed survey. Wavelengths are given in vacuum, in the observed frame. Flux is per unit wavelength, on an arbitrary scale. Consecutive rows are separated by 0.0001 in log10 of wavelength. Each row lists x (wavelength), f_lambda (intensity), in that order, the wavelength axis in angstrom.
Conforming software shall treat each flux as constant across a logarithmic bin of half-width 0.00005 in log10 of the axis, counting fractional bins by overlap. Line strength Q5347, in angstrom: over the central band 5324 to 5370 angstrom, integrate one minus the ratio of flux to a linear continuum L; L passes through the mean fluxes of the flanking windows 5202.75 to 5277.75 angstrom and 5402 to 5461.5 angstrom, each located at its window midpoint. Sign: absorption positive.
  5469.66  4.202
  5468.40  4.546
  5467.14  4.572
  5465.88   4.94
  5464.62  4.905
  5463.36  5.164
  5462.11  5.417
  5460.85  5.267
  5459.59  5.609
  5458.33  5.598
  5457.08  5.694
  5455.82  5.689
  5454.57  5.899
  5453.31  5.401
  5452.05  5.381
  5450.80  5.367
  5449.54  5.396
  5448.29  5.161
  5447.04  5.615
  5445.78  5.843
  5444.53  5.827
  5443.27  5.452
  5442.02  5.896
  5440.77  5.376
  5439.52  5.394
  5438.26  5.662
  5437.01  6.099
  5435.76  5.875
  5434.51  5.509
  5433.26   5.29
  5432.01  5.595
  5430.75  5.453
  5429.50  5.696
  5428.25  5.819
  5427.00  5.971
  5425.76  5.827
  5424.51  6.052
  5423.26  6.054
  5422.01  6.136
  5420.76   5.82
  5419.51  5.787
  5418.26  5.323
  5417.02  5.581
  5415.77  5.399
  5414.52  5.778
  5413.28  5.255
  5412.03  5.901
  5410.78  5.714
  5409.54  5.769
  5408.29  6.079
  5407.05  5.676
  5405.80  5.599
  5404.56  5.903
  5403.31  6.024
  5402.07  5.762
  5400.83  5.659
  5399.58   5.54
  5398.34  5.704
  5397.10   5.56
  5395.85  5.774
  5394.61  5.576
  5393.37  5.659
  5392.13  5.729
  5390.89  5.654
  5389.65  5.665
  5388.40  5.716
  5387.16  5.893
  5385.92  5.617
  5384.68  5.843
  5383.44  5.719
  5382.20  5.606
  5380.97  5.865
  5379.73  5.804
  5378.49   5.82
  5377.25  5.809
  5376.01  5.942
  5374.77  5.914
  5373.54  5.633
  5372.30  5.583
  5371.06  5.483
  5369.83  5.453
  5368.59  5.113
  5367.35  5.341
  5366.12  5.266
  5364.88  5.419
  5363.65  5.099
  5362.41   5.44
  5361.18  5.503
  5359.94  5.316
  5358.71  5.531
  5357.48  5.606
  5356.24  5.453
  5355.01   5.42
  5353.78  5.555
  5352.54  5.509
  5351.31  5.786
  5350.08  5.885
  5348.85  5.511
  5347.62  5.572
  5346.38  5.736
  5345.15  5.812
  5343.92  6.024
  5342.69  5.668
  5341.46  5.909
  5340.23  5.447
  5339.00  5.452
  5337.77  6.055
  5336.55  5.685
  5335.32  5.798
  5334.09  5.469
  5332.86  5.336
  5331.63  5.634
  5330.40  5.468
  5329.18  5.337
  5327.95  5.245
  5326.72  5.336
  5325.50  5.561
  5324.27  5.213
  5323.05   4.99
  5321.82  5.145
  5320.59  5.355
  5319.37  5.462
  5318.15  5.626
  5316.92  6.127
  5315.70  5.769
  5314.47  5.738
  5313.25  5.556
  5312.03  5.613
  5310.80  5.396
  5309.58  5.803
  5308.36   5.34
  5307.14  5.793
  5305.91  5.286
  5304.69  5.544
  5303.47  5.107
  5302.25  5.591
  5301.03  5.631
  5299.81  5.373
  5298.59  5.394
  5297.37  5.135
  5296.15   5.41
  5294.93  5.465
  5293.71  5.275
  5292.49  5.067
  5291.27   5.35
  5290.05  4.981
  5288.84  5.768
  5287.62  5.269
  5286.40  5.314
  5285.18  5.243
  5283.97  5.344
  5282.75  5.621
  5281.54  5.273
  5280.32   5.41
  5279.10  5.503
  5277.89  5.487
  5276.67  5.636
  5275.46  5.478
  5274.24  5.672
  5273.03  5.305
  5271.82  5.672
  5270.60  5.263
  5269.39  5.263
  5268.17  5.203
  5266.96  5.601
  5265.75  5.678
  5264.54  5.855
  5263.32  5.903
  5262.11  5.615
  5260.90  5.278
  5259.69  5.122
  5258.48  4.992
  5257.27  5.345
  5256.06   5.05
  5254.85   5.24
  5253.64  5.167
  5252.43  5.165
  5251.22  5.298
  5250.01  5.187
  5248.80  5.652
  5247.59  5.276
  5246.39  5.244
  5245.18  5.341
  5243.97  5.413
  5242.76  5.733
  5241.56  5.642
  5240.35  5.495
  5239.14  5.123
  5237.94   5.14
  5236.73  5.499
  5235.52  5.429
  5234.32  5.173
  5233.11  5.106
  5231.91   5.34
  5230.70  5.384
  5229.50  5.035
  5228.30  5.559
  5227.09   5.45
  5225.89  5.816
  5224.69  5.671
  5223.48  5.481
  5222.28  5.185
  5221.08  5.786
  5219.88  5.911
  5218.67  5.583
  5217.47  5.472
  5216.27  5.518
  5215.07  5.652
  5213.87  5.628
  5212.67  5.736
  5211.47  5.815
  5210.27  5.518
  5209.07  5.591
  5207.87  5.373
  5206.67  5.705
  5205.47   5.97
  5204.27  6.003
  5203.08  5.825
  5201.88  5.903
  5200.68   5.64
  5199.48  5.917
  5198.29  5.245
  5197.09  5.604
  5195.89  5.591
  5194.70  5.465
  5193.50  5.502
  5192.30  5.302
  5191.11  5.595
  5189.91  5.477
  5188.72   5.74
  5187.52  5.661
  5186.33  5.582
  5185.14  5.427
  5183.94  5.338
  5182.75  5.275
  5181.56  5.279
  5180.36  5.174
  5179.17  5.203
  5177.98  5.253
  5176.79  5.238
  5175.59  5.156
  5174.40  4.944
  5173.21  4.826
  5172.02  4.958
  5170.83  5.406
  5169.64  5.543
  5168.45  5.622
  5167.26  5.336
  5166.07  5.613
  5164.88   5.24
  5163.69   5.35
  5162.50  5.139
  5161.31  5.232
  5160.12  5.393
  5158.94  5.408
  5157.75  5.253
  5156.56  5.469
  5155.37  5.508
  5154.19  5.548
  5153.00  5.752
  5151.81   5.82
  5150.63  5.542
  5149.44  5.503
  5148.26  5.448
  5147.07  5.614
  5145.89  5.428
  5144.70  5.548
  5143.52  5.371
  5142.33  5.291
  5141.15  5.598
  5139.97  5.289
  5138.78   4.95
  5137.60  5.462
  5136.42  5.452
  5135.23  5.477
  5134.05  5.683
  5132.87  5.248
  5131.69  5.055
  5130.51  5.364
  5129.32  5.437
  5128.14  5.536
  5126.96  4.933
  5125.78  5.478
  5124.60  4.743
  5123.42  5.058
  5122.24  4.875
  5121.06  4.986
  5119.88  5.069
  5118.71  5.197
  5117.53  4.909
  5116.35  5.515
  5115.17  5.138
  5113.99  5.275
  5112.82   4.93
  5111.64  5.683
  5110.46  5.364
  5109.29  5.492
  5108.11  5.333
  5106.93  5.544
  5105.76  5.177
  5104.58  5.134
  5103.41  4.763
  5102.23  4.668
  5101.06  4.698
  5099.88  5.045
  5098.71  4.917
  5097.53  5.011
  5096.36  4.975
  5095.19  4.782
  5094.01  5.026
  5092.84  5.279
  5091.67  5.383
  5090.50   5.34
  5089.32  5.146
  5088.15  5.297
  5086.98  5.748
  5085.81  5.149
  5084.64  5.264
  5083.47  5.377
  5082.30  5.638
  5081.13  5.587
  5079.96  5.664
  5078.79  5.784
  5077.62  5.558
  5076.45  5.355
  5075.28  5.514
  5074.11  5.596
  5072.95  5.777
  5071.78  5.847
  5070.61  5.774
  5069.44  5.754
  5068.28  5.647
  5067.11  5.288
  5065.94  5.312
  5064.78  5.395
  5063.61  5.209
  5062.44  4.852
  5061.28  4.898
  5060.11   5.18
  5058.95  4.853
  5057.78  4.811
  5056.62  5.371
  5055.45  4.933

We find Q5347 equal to 0.4 angstrom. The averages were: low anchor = 5.47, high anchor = 5.67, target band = 5.53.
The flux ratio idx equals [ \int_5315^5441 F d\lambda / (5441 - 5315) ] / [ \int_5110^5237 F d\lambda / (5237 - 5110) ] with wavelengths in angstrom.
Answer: 1.04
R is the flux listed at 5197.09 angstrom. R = 5.604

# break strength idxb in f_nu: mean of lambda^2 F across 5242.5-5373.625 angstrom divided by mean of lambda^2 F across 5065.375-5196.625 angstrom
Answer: 1.1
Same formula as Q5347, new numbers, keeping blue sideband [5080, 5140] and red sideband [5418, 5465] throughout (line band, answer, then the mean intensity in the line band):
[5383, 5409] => -0.8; 5.73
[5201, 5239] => -1.4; 5.55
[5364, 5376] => 0.1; 5.49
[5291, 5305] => 0.2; 5.36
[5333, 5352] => -0.7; 5.71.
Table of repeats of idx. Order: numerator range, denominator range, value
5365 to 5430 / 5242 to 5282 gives 1.06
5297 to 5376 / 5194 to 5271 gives 1.01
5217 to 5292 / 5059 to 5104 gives 1.02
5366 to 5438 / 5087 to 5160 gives 1.08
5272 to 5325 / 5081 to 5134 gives 1.05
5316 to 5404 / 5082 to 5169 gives 1.06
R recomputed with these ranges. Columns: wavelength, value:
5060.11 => 5.18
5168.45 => 5.622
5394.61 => 5.576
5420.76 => 5.82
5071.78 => 5.847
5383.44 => 5.719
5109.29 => 5.492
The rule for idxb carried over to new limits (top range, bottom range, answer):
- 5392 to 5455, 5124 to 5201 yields 1.16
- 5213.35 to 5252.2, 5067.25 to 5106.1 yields 1.08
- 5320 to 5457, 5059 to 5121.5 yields 1.19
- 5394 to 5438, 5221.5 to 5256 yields 1.14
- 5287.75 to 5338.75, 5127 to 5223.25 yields 1.05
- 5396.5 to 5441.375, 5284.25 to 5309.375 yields 1.11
